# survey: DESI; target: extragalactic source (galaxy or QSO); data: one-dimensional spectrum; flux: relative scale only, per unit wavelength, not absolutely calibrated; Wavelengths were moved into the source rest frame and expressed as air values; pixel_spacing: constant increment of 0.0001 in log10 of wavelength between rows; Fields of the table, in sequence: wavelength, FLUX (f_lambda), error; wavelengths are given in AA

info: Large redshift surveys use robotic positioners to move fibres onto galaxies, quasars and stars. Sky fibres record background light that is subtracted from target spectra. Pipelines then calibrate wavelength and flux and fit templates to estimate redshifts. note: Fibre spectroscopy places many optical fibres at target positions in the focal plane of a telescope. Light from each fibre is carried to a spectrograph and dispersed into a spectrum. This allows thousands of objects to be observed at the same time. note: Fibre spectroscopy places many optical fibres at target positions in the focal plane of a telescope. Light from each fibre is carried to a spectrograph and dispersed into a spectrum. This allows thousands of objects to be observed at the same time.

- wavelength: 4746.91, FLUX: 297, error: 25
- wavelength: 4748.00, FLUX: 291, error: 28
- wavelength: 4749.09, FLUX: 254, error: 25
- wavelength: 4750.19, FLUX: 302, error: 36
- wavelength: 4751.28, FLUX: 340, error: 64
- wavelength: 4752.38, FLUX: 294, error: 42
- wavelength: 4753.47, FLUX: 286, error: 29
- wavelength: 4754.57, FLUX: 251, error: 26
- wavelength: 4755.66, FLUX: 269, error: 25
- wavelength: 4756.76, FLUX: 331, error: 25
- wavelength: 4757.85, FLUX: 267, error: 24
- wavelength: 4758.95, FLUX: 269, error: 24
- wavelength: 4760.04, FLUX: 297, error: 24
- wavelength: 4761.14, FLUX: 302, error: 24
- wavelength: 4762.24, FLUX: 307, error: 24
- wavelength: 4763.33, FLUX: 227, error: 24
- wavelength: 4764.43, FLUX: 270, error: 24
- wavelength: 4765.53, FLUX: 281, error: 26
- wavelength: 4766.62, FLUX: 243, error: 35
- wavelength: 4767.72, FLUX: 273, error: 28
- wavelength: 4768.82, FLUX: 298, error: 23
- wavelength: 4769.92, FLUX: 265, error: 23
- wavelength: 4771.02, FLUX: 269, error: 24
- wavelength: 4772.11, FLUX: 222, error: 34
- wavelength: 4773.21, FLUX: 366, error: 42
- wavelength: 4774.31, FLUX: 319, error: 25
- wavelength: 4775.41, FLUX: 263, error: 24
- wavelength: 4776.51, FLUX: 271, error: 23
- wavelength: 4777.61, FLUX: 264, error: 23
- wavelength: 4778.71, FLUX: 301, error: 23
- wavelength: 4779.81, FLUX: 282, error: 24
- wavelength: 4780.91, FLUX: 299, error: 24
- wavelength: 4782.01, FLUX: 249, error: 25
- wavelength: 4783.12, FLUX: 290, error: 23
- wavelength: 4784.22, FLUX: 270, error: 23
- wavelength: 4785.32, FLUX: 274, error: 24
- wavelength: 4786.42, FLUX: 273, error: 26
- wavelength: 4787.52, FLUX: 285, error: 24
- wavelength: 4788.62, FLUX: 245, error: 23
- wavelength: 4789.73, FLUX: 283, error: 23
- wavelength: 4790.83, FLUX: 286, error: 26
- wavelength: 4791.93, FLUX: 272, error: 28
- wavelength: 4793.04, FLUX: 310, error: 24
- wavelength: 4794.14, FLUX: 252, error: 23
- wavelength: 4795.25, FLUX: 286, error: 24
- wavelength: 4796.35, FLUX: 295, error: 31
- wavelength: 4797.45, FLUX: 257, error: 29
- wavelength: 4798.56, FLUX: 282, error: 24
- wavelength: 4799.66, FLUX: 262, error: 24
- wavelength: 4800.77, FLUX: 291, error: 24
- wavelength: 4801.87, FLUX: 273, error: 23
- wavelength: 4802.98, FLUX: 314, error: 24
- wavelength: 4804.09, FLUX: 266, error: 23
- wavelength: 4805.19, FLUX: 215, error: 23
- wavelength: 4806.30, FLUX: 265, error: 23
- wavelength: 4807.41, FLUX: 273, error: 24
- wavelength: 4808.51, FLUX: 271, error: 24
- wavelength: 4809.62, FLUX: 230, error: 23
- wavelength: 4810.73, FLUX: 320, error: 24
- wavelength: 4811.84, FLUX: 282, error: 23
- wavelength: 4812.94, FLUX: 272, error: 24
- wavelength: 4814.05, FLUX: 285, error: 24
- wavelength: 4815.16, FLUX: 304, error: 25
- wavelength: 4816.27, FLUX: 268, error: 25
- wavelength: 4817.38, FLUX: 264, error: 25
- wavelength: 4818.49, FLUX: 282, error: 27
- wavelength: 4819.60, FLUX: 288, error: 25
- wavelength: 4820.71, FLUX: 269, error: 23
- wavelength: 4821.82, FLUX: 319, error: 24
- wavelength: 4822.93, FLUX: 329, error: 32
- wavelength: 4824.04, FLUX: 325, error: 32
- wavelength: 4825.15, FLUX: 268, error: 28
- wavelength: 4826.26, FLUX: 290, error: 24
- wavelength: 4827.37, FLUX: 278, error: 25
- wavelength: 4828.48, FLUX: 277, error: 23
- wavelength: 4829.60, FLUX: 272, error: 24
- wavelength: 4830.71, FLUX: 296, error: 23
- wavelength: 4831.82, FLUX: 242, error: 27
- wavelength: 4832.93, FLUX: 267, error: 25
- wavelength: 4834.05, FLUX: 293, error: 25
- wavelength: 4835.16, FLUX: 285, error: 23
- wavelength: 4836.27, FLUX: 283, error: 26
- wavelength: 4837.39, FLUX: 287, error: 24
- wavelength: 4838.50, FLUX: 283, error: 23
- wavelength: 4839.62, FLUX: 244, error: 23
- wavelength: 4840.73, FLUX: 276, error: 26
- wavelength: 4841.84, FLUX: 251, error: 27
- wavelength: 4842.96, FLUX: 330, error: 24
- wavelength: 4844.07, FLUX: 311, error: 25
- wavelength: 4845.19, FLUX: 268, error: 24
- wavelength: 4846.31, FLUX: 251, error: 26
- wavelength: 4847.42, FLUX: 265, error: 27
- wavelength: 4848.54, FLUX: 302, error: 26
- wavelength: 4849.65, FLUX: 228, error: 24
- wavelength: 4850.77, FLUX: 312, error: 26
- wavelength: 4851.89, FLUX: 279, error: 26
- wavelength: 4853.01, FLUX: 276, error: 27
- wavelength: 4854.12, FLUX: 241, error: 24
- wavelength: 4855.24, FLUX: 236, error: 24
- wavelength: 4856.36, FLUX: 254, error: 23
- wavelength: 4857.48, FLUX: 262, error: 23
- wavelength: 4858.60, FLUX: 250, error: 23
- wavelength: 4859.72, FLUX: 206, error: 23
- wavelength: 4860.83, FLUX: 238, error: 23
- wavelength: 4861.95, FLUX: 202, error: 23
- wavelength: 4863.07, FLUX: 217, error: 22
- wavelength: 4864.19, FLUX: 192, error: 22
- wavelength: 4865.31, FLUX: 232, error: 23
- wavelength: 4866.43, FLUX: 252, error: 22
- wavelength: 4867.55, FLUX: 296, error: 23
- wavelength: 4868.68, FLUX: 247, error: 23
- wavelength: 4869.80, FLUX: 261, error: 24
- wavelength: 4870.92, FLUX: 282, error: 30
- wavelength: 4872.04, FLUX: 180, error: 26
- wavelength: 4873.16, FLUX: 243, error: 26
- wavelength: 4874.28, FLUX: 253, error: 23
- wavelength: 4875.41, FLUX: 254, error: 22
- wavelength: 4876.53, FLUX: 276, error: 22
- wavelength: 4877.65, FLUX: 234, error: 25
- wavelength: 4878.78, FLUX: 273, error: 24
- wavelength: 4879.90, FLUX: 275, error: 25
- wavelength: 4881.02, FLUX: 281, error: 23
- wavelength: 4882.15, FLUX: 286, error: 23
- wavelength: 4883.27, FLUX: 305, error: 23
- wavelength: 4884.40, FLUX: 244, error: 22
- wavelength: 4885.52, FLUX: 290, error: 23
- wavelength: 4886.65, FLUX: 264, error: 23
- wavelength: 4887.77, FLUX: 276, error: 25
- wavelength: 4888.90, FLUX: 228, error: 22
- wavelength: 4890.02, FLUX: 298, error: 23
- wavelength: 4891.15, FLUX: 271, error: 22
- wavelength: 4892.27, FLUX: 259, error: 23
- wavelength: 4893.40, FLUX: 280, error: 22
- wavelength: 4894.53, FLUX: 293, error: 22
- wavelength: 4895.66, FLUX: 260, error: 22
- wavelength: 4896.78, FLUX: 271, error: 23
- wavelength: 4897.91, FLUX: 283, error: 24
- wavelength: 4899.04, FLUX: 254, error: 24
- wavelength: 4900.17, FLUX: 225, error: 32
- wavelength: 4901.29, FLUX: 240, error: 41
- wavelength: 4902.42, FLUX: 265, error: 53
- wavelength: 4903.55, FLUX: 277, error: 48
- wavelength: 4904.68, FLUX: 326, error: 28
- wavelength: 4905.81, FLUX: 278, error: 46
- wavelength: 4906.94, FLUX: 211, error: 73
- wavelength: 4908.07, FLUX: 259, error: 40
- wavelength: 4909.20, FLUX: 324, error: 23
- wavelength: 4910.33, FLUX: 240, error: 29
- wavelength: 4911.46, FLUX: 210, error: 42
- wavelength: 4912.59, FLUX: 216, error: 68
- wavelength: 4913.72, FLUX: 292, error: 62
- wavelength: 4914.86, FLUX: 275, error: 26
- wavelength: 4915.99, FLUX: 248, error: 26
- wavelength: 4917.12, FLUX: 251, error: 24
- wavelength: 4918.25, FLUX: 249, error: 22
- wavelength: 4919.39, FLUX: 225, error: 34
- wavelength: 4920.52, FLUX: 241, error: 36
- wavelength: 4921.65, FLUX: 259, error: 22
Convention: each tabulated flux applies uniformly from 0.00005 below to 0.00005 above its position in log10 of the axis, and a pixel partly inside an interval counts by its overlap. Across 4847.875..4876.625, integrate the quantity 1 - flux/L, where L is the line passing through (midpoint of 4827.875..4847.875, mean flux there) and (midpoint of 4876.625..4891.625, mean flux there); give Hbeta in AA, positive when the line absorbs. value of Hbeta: 2.67 AA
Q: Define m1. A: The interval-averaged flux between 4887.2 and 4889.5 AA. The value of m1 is 254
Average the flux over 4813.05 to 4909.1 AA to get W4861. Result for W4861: 268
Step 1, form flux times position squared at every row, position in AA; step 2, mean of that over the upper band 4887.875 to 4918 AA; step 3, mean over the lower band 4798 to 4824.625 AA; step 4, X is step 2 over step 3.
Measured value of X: 0.97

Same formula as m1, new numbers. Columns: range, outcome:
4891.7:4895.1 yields 277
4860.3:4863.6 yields 219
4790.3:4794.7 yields 280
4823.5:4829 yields 288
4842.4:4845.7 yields 303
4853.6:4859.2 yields 248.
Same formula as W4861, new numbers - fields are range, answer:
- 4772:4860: 277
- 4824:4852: 279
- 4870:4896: 265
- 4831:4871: 261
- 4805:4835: 280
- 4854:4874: 239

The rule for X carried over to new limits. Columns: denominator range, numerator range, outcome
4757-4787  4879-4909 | 1.02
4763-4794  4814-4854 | 1.04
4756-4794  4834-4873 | 0.95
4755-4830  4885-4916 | 0.99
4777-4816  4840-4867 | 0.95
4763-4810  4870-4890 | 0.99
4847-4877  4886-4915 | 1.08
